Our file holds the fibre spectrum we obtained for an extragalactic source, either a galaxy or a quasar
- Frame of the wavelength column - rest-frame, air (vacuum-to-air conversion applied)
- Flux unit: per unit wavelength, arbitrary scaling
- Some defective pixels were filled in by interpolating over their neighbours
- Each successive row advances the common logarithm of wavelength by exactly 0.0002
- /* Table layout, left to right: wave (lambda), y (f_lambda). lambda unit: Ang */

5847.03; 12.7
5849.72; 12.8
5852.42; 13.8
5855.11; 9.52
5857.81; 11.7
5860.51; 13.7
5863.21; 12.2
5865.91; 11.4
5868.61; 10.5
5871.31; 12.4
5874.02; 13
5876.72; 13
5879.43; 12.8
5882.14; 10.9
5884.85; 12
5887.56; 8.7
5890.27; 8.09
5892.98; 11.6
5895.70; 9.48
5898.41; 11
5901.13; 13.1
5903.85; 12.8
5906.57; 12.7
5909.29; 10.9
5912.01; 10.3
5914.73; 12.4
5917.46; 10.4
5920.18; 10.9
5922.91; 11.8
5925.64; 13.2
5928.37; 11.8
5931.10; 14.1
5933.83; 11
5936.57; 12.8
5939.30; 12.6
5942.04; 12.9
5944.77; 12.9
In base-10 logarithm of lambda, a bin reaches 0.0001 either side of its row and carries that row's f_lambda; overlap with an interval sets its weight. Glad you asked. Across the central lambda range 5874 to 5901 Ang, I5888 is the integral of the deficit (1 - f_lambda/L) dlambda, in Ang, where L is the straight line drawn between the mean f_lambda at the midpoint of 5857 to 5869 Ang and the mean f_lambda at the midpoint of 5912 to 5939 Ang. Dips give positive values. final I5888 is 2.14 Ang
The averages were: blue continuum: 12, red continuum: 12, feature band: 11.1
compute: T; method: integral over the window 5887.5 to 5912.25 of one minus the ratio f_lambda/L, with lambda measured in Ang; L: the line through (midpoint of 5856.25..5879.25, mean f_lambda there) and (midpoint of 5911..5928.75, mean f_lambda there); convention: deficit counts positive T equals 1.7 Ang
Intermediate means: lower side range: 12.2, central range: 11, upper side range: 11.6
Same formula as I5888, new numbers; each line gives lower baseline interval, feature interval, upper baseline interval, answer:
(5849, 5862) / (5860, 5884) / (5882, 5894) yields -2.08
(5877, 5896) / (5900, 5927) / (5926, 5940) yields -0.24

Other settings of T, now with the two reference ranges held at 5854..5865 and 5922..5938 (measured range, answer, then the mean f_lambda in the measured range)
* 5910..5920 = 1.1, 11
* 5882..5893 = 1.9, 10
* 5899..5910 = -0.1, 12.4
